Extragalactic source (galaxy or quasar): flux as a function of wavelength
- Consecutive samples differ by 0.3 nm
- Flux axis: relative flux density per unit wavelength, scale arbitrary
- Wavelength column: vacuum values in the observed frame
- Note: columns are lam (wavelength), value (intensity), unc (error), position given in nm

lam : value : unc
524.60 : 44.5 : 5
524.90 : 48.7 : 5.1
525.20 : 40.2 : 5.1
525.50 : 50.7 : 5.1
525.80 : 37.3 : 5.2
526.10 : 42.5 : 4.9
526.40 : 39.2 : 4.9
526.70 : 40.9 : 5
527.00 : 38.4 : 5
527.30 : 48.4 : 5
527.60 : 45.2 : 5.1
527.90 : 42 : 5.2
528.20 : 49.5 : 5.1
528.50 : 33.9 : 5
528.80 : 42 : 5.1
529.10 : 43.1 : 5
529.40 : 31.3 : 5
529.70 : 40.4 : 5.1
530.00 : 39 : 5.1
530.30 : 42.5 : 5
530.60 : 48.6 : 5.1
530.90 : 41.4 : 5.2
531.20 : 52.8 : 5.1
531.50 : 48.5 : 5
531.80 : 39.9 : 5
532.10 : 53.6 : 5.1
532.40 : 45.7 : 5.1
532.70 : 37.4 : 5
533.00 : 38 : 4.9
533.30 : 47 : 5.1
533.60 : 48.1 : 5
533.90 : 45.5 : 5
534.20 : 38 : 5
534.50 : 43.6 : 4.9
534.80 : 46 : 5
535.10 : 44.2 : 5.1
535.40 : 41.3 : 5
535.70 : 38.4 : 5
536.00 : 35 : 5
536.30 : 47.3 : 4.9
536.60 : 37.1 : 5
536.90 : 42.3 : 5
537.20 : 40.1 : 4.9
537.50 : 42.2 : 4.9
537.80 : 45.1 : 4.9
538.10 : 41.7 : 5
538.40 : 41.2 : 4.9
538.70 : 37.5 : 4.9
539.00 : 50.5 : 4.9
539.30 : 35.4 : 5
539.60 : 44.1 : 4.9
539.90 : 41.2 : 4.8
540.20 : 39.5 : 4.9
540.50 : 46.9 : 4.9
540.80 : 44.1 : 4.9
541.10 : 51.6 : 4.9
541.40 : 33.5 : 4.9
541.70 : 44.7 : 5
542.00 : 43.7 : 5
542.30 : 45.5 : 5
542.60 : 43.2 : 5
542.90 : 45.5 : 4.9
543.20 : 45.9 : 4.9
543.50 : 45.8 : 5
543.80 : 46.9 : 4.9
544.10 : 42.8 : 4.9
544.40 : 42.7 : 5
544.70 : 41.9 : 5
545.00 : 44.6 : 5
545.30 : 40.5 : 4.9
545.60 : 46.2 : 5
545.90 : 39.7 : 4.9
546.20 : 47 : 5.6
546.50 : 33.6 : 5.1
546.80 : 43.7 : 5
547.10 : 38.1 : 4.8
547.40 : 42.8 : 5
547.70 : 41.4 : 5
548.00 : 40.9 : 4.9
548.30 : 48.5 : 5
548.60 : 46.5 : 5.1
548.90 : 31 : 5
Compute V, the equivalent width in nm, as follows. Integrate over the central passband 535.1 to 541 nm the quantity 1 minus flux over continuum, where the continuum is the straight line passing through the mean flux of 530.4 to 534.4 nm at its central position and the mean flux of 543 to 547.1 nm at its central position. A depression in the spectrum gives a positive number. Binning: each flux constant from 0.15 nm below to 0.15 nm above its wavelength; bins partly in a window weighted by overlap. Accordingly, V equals 0.31 nm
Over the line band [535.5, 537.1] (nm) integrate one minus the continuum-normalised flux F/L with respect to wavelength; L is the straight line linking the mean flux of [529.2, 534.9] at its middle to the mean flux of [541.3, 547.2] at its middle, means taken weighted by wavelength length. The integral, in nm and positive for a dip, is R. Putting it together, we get 0.120 nm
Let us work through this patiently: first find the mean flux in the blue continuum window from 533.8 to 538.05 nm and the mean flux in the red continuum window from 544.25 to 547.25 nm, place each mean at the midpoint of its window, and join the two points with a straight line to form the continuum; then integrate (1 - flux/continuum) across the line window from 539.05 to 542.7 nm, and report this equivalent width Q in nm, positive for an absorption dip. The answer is -0.10 nm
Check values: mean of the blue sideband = 41.8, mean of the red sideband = 41.8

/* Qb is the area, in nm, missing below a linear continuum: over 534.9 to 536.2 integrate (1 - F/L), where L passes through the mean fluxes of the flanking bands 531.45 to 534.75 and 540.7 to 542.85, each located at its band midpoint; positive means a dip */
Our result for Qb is 0.11 nm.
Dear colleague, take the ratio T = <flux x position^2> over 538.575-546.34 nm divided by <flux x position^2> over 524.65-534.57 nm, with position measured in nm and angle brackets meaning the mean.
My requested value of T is 1.06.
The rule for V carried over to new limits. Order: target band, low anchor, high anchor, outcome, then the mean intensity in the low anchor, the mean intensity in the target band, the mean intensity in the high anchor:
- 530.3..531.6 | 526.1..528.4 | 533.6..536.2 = -0.14 nm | 43.1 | 47.2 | 42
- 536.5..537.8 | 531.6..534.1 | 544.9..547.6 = 0.07 nm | 44.4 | 41.1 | 41.7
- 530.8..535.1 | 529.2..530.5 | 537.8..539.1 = -0.48 nm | 38.9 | 44.7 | 42.7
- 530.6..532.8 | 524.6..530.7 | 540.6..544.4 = -0.17 nm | 42.2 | 46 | 44.4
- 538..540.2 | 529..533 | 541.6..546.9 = 0.10 nm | 43.2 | 41.5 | 43.5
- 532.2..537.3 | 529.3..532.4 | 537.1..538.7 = 0.07 nm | 44.1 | 42.2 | 41.7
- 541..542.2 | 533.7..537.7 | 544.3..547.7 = -0.04 nm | 41.7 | 43.1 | 41.9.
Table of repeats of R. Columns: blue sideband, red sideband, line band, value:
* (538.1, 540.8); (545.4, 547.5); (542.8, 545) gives -0.144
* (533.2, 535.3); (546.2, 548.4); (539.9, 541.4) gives -0.030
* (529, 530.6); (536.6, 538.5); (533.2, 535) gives -0.161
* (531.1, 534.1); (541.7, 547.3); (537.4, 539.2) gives 0.061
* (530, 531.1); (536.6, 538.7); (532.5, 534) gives -0.010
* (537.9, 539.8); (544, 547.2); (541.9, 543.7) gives -0.135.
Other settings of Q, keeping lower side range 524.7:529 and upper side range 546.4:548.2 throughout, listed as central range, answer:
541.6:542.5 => -0.076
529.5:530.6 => 0.030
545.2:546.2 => -0.056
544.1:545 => -0.043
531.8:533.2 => -0.040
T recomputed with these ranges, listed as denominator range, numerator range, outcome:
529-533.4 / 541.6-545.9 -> 1.07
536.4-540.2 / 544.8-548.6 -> 1.05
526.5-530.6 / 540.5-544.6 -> 1.13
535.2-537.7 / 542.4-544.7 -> 1.12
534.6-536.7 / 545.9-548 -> 1.03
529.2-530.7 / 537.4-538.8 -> 1.07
